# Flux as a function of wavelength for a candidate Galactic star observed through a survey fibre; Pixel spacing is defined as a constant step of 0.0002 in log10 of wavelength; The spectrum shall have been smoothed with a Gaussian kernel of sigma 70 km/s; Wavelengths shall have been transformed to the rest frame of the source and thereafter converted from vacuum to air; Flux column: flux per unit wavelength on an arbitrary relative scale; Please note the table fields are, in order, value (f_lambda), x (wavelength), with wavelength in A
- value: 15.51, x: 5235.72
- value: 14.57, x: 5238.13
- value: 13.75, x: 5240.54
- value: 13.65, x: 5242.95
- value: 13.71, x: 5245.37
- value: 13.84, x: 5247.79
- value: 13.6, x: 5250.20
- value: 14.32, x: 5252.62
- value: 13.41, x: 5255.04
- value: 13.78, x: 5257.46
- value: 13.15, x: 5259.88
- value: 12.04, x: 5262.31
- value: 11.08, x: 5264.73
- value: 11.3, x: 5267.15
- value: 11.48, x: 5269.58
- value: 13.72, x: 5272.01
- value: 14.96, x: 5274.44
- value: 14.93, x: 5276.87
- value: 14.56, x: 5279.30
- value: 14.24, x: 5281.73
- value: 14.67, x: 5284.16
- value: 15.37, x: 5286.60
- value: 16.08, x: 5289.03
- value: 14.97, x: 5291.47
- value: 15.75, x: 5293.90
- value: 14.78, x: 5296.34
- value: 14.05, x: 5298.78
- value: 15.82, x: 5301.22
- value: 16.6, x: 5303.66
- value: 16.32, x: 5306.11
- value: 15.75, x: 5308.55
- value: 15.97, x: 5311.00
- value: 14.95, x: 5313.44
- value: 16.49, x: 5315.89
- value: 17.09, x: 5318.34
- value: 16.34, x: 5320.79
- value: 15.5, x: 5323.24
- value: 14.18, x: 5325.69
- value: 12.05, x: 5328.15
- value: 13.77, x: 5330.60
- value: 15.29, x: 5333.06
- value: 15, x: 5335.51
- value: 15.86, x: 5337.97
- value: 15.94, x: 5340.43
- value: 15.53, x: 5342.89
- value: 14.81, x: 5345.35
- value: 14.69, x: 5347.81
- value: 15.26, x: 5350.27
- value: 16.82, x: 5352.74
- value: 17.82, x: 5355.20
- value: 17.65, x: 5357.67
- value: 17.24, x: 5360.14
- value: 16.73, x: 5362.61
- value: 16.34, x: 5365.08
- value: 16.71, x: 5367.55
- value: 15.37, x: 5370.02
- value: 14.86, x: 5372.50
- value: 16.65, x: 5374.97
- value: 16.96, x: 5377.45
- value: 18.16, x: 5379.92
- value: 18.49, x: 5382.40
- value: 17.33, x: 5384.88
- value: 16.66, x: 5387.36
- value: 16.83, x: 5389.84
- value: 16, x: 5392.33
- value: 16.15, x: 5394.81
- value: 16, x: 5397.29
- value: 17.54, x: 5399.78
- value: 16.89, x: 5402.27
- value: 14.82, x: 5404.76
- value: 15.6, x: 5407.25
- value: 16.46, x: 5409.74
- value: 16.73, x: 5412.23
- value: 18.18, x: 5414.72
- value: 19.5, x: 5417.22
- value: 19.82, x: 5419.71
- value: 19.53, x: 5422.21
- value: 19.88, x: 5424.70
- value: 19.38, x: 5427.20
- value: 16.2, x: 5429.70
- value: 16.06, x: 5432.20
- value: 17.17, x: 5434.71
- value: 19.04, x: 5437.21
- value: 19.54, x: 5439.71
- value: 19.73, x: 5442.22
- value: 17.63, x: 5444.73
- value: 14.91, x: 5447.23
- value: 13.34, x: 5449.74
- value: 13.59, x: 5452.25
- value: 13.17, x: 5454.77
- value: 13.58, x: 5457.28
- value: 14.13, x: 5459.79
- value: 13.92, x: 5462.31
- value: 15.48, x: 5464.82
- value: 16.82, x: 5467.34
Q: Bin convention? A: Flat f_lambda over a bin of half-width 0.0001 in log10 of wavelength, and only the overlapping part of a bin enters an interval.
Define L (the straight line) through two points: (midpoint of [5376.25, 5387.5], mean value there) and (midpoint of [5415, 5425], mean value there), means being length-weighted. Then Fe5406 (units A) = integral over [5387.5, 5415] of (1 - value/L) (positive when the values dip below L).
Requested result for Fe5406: 3.19 A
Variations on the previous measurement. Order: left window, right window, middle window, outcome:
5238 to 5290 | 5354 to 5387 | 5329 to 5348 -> 1.07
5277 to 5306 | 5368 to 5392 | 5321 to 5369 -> 1.51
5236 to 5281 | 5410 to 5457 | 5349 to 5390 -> -2.33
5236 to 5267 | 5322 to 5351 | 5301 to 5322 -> -2.57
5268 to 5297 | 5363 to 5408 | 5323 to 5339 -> 1.09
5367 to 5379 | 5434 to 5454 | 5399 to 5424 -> -1.63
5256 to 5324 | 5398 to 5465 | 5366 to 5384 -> -0.92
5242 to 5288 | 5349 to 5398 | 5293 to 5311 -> -1.17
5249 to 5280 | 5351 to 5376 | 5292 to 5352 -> -0.72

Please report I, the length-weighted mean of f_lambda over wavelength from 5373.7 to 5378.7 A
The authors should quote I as 16.8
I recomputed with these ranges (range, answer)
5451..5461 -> 13.6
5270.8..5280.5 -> 14.5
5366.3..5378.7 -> 16.1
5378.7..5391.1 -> 17.5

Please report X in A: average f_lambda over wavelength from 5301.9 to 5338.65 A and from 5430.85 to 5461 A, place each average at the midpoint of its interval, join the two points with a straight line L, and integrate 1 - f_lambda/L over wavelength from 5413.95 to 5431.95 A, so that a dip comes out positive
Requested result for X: -3.3 A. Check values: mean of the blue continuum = 15.4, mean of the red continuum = 16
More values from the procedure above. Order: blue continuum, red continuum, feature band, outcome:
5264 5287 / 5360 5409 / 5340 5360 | -0.6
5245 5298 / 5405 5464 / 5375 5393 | -1.5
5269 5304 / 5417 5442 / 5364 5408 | 2.3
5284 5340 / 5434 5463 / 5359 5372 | -0.7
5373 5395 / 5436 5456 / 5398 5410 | 0.4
